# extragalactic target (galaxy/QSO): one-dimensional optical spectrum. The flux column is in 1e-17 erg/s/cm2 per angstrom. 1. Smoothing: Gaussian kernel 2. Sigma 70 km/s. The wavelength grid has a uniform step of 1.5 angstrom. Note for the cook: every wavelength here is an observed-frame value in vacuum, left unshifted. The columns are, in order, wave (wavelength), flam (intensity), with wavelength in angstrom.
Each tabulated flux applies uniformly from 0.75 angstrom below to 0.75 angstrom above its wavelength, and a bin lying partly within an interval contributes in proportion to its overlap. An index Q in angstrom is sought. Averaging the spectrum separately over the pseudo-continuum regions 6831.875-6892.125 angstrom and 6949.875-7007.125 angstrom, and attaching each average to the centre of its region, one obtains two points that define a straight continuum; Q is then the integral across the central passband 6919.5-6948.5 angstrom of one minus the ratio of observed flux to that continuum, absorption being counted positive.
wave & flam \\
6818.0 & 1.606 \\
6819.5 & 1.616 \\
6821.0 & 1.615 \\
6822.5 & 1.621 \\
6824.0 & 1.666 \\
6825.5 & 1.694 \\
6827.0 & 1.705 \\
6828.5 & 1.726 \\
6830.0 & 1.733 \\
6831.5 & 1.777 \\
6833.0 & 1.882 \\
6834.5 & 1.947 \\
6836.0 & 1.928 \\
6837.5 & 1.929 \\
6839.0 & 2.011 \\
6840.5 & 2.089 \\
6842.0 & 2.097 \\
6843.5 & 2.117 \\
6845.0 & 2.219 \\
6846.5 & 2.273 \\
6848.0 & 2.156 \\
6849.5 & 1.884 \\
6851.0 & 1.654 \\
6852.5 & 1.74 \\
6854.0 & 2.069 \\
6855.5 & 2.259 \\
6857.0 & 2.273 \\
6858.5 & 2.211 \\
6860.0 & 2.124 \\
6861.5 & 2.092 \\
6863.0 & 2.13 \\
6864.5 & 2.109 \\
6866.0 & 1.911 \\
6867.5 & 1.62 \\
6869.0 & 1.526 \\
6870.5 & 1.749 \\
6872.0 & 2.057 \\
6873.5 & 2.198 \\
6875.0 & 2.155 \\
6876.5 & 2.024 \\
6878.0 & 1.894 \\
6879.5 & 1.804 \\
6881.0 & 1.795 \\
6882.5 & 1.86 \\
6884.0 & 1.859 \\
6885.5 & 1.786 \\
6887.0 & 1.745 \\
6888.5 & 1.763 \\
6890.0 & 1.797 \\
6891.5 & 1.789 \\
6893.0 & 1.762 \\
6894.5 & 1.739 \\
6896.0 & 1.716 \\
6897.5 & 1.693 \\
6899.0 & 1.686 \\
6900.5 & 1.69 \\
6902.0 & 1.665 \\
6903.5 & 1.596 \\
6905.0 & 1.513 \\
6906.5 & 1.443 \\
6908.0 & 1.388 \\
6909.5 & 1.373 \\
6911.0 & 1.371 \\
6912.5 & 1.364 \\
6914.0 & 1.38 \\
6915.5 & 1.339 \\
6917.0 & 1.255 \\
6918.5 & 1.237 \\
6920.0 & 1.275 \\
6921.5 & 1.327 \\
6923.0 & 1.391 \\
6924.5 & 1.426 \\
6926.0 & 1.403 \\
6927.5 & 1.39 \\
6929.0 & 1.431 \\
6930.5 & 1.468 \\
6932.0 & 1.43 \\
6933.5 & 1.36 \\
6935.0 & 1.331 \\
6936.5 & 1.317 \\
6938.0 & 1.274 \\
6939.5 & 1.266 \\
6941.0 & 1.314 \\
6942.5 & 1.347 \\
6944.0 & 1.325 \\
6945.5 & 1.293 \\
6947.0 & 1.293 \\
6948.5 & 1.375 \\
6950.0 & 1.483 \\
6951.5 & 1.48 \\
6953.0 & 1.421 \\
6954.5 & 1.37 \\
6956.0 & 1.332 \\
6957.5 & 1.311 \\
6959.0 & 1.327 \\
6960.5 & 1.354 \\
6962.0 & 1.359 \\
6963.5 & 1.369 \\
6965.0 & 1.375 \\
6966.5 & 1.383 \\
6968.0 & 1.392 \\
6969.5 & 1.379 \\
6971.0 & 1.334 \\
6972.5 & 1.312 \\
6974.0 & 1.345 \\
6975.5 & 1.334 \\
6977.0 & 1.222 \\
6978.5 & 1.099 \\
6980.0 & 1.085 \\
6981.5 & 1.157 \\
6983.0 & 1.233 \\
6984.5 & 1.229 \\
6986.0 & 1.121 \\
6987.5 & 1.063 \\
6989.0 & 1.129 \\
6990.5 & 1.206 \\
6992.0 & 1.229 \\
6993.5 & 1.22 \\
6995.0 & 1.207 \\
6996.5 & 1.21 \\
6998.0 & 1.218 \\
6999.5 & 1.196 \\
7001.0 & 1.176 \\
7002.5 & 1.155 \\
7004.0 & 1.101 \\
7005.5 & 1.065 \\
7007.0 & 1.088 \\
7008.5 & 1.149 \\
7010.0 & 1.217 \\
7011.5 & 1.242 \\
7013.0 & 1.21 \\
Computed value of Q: 3.3 angstrom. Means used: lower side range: 1.96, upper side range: 1.26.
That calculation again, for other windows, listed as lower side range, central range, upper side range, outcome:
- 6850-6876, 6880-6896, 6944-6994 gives 0.36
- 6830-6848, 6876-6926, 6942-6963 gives 2.19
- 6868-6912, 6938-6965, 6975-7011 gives 0.85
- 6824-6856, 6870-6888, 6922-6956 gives -2.05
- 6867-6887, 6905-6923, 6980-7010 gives 3.26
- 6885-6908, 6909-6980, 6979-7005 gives 3.66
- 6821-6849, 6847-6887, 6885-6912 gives -4.15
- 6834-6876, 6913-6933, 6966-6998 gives 2.88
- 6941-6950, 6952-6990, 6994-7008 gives -0.76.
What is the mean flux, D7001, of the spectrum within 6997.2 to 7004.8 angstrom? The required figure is 1.17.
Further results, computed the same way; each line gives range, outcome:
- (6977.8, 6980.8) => 1.09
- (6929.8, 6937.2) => 1.38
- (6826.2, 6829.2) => 1.71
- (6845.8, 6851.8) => 1.99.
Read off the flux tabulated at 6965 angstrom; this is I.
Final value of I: 1.375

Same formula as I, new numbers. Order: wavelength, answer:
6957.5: 1.311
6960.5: 1.354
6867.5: 1.62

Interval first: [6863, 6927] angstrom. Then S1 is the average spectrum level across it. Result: 1.66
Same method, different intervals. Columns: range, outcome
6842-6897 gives 1.94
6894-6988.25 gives 1.37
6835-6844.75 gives 2.04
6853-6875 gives 2.02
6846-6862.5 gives 2.06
